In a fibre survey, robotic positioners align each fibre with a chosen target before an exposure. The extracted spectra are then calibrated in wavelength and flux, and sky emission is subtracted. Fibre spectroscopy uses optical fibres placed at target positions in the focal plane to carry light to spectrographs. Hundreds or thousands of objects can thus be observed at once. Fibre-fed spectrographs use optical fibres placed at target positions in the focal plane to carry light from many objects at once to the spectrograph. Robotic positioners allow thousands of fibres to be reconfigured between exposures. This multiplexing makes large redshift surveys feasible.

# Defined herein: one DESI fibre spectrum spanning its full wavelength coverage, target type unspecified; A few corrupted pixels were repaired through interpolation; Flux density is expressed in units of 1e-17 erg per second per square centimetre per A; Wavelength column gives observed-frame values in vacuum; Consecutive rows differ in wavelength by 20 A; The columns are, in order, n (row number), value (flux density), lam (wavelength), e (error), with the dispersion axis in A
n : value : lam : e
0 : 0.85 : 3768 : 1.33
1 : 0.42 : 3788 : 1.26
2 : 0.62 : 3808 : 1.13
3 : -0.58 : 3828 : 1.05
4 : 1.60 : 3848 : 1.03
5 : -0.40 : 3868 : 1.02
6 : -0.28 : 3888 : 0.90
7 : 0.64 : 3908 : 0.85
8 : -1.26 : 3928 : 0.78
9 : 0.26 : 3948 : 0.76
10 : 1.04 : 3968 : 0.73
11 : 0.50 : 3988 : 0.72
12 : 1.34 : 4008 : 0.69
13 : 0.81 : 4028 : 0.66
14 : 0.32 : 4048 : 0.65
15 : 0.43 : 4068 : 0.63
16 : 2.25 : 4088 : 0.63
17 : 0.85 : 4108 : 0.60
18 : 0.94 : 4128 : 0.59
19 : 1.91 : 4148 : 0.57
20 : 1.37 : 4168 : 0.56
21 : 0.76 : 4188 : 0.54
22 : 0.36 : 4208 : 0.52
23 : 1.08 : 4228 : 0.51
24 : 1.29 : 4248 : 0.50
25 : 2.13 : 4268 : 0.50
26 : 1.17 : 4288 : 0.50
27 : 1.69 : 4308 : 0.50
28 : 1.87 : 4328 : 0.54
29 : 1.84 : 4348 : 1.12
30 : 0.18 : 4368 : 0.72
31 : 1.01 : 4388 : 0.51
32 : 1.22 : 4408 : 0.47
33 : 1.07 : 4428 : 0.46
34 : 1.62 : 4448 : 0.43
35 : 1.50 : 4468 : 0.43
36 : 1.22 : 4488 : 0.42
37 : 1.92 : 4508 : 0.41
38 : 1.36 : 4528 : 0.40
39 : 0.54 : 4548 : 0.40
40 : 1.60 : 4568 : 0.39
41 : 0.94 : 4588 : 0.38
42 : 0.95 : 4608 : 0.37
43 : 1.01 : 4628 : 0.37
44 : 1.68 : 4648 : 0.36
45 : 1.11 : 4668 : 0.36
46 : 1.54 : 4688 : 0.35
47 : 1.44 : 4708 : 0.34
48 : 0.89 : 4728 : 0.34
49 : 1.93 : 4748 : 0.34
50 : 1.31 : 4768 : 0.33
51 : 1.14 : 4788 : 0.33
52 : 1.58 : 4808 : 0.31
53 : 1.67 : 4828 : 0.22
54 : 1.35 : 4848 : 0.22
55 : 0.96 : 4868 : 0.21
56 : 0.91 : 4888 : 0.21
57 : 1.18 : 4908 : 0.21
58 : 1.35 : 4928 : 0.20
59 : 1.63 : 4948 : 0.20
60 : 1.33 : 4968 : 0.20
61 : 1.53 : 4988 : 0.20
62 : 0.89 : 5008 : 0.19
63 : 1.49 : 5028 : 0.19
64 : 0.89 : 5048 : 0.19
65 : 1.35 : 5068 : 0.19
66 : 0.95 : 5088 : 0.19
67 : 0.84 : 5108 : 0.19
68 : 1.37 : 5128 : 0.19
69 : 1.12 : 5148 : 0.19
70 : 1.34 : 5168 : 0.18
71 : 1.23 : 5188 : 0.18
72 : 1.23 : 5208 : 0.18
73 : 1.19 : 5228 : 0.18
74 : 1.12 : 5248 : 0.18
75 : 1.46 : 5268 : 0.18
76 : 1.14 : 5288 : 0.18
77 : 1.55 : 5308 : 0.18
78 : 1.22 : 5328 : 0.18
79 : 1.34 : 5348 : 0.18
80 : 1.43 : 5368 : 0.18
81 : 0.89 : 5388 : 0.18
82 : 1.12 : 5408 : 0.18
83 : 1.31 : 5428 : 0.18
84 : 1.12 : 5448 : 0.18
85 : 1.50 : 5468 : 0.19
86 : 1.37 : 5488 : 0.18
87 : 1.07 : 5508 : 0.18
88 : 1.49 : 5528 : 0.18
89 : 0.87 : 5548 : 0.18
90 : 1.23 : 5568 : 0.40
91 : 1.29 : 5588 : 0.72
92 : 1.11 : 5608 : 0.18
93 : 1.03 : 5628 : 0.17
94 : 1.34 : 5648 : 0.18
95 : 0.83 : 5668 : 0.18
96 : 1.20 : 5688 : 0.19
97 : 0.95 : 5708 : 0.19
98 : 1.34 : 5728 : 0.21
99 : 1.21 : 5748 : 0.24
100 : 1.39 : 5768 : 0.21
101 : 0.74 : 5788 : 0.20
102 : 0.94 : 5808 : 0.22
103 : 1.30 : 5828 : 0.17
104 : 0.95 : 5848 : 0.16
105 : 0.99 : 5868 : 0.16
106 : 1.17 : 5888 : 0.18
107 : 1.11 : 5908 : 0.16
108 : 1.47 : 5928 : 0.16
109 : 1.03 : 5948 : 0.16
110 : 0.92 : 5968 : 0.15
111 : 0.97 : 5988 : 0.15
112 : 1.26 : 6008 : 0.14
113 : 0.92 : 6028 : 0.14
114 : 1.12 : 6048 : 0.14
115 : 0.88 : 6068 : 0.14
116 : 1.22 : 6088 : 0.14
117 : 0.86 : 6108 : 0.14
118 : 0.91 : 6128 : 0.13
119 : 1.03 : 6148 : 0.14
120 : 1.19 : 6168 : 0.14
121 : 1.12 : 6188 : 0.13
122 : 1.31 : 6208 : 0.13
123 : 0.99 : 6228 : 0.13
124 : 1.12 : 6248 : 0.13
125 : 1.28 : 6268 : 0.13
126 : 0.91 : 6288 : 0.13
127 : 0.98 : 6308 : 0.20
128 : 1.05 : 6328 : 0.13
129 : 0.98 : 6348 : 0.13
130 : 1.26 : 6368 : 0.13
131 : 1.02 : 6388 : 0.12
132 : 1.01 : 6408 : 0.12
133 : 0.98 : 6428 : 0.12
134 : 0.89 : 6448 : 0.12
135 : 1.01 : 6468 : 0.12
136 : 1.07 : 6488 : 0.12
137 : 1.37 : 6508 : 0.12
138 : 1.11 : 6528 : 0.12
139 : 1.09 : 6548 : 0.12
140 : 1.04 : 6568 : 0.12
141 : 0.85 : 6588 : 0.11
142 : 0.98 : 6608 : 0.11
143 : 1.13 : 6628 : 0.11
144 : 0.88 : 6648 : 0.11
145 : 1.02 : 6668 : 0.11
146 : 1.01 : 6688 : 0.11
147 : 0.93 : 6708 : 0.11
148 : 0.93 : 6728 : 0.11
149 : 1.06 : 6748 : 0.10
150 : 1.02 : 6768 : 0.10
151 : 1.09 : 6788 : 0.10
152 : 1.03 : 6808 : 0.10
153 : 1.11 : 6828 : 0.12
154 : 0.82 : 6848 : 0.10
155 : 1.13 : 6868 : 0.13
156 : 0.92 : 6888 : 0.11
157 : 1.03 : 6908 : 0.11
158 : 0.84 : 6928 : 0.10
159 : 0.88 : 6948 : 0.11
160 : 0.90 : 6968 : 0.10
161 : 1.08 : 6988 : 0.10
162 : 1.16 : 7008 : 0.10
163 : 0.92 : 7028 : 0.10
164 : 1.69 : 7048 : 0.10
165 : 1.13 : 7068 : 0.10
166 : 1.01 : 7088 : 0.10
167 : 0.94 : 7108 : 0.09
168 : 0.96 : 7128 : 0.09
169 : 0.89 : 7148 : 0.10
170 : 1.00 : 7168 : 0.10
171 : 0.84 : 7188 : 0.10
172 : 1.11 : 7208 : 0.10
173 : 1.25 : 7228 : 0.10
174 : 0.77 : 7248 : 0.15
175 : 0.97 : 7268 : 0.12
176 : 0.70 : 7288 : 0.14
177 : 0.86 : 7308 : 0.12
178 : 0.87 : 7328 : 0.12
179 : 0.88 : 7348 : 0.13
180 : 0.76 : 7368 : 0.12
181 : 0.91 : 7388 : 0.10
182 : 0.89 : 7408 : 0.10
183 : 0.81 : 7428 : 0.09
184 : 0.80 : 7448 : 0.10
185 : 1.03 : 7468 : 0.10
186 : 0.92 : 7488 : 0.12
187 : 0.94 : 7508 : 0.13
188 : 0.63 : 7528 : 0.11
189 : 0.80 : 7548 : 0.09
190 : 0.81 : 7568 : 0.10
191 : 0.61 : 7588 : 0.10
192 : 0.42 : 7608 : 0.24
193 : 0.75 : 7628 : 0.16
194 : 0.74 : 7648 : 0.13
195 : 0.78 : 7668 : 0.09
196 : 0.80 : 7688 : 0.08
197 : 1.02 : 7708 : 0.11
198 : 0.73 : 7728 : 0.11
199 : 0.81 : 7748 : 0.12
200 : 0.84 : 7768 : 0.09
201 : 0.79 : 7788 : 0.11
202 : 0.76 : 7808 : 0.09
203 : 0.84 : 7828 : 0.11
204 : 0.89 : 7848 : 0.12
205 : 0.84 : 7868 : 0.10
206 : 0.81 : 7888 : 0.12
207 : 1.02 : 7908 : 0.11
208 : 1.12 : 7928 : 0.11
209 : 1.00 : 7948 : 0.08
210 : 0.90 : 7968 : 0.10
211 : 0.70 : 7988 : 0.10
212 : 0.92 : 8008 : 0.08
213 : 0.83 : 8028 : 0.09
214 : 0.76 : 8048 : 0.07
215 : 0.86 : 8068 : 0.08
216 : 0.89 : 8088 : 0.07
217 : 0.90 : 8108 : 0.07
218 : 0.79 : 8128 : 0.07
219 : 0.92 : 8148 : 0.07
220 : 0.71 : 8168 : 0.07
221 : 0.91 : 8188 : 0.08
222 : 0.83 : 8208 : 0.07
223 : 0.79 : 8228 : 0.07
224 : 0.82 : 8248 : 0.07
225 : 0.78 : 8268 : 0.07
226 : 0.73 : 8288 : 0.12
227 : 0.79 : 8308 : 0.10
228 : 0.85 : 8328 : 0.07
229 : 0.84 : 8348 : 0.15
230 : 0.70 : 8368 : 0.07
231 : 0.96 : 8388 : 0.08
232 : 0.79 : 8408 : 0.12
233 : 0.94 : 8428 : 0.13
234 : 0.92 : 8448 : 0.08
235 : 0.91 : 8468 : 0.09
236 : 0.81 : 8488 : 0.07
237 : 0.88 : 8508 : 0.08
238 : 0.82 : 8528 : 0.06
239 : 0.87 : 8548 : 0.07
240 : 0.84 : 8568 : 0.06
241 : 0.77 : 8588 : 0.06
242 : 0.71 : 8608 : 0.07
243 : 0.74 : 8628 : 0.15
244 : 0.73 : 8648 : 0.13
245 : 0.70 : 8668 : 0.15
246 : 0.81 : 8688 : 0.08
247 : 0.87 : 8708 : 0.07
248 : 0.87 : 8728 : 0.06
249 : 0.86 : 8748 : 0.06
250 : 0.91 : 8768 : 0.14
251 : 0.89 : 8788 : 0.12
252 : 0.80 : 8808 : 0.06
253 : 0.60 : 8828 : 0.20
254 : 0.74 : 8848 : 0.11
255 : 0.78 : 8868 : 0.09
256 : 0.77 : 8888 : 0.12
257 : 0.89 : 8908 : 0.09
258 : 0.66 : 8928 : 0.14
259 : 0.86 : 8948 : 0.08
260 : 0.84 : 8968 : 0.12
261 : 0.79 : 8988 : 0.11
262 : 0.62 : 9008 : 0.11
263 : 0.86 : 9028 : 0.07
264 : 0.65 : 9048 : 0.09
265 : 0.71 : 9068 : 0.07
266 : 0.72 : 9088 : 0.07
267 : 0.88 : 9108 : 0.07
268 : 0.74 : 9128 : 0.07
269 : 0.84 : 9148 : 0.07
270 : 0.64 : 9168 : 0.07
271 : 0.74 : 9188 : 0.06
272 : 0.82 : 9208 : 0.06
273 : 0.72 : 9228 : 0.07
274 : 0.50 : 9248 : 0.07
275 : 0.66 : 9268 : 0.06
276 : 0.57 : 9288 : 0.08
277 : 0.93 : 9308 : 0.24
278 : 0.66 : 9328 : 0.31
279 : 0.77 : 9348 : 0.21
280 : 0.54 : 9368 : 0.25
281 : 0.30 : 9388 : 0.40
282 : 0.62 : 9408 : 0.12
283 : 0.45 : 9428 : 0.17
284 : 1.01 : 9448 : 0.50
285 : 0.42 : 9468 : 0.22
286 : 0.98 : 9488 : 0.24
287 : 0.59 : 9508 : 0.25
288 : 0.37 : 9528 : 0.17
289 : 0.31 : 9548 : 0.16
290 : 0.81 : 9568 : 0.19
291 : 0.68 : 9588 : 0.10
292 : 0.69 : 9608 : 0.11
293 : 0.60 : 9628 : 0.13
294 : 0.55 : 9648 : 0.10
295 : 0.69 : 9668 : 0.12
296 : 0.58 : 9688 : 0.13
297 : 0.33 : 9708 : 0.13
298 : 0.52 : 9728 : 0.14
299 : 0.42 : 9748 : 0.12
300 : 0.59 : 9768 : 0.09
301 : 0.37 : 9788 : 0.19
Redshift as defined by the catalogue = 0.072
